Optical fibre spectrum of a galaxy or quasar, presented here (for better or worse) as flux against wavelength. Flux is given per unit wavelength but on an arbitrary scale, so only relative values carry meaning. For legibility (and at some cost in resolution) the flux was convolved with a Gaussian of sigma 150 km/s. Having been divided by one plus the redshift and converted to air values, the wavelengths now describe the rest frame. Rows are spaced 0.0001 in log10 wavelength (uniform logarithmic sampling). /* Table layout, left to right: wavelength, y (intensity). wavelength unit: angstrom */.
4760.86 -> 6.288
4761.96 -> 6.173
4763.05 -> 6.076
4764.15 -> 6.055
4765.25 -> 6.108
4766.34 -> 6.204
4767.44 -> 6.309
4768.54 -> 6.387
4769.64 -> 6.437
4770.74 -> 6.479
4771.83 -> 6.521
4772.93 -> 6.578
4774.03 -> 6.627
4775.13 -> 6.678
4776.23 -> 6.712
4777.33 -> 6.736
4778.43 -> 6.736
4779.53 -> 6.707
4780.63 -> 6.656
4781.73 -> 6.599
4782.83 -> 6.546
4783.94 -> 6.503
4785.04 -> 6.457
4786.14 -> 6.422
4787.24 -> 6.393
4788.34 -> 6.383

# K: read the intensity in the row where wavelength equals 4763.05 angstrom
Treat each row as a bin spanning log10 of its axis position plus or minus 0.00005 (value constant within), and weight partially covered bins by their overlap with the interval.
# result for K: 6.076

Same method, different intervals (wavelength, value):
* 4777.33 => 6.736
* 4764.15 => 6.055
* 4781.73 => 6.599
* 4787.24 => 6.393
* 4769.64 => 6.437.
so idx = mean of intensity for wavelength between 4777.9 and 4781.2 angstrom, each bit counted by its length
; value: 6.7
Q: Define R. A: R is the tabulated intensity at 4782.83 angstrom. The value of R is 6.546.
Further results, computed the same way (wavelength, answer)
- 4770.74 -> 6.479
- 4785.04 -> 6.457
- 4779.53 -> 6.707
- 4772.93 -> 6.578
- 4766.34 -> 6.204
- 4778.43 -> 6.736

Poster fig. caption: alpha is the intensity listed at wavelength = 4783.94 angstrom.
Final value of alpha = 6.503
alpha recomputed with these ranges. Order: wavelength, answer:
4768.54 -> 6.387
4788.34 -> 6.383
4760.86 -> 6.288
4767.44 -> 6.309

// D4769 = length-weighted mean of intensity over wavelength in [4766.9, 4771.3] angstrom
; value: 6.41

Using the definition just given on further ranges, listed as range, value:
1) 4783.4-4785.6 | 6.49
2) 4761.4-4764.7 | 6.1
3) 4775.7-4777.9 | 6.72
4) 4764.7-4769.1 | 6.25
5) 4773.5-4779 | 6.7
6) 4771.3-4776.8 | 6.62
